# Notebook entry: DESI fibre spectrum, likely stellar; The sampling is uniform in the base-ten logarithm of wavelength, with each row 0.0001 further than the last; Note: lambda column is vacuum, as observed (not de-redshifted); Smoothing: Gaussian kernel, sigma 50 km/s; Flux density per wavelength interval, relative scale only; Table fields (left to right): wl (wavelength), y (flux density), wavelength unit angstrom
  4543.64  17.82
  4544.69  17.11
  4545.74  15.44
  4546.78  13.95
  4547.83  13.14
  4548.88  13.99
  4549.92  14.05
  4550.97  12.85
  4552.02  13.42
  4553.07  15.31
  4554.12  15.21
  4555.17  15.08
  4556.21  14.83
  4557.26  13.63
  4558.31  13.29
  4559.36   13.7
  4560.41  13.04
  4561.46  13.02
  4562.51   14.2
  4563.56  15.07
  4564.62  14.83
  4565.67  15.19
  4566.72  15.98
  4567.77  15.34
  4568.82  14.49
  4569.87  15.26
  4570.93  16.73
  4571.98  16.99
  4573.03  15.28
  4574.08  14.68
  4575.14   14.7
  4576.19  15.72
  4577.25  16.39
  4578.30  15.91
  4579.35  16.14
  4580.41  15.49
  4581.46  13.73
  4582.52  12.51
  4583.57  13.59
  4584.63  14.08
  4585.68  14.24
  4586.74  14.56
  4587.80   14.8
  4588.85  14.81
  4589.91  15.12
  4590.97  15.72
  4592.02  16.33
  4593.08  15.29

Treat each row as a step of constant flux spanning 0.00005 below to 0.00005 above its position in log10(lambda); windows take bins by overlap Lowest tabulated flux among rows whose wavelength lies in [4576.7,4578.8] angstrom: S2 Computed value 15.91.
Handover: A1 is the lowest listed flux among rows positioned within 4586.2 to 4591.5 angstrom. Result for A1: 14.56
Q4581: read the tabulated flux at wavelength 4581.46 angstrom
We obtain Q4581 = 13.73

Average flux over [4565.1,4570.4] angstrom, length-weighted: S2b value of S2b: 15.3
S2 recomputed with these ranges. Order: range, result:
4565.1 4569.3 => 14.49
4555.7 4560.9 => 13.04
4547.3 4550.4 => 13.14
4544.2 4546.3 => 15.44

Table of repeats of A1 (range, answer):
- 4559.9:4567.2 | 13.02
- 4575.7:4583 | 12.51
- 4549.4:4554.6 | 12.85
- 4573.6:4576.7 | 14.68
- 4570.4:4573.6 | 15.28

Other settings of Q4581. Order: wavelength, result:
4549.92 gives 14.05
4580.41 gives 15.49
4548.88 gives 13.99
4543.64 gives 17.82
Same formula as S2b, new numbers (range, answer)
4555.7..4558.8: 13.9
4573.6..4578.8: 15.5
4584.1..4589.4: 14.5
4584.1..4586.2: 14.2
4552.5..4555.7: 15.2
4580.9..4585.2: 13.5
